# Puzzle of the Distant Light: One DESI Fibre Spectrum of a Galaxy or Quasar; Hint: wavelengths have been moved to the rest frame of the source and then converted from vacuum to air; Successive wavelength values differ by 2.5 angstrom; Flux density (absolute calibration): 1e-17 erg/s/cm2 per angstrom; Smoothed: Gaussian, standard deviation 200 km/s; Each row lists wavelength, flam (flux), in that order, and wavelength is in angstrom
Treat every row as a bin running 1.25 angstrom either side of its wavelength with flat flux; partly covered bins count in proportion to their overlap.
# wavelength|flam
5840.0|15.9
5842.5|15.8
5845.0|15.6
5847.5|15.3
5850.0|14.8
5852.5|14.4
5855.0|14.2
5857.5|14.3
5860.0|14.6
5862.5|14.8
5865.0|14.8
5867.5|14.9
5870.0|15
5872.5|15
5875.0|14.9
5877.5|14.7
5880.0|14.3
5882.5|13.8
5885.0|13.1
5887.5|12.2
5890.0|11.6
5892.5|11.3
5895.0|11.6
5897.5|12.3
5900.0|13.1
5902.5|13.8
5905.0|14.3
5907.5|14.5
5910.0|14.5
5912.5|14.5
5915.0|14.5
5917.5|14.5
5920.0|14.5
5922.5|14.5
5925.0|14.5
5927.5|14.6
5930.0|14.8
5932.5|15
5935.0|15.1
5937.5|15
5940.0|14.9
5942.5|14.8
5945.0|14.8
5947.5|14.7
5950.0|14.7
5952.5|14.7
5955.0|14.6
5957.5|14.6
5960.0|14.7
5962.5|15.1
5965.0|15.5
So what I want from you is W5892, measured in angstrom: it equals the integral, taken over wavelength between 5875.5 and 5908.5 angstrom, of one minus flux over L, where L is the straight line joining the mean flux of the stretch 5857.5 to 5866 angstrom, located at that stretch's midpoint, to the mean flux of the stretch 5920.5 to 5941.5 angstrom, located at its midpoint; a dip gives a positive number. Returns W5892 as 3.5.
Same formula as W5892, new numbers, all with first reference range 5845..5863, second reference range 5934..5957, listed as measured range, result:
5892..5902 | 1.7 angstrom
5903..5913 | 0.2 angstrom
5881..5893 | 1.8 angstrom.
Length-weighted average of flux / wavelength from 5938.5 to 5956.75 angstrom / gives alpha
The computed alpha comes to 14.7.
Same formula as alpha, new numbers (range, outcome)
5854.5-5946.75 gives 14.2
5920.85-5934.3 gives 14.7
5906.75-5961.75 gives 14.7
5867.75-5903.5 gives 13.4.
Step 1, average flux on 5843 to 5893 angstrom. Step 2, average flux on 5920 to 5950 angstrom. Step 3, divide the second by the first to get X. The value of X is 1.0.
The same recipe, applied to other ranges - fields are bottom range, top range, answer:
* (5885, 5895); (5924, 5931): 1.23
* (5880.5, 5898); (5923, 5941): 1.20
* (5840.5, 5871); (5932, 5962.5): 0.99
